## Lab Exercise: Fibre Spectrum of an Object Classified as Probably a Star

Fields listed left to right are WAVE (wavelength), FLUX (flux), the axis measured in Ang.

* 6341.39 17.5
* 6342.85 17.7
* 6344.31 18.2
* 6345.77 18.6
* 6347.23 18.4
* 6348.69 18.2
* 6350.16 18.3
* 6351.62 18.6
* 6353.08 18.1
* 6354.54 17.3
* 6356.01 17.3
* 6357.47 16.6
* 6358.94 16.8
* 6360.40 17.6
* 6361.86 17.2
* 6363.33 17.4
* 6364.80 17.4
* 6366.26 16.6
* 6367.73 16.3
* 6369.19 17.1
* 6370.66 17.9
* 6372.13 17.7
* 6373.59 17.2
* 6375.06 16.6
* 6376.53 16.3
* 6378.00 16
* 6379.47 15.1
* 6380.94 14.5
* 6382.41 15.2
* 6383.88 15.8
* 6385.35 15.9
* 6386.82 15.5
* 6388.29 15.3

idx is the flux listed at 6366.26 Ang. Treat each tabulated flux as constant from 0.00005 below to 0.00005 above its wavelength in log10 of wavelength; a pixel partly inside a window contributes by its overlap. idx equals 16.6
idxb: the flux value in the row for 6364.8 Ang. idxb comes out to 17.4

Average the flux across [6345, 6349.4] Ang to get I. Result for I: 18.4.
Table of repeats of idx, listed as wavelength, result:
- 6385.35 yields 15.9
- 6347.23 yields 18.4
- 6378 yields 16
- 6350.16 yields 18.3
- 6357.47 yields 16.6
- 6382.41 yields 15.2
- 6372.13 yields 17.7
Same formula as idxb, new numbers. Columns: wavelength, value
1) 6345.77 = 18.6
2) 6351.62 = 18.6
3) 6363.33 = 17.4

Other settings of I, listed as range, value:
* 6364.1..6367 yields 17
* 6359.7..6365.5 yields 17.4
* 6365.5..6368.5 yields 16.5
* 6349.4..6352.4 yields 18.4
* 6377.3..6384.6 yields 15.3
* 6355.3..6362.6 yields 17.1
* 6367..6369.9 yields 16.7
